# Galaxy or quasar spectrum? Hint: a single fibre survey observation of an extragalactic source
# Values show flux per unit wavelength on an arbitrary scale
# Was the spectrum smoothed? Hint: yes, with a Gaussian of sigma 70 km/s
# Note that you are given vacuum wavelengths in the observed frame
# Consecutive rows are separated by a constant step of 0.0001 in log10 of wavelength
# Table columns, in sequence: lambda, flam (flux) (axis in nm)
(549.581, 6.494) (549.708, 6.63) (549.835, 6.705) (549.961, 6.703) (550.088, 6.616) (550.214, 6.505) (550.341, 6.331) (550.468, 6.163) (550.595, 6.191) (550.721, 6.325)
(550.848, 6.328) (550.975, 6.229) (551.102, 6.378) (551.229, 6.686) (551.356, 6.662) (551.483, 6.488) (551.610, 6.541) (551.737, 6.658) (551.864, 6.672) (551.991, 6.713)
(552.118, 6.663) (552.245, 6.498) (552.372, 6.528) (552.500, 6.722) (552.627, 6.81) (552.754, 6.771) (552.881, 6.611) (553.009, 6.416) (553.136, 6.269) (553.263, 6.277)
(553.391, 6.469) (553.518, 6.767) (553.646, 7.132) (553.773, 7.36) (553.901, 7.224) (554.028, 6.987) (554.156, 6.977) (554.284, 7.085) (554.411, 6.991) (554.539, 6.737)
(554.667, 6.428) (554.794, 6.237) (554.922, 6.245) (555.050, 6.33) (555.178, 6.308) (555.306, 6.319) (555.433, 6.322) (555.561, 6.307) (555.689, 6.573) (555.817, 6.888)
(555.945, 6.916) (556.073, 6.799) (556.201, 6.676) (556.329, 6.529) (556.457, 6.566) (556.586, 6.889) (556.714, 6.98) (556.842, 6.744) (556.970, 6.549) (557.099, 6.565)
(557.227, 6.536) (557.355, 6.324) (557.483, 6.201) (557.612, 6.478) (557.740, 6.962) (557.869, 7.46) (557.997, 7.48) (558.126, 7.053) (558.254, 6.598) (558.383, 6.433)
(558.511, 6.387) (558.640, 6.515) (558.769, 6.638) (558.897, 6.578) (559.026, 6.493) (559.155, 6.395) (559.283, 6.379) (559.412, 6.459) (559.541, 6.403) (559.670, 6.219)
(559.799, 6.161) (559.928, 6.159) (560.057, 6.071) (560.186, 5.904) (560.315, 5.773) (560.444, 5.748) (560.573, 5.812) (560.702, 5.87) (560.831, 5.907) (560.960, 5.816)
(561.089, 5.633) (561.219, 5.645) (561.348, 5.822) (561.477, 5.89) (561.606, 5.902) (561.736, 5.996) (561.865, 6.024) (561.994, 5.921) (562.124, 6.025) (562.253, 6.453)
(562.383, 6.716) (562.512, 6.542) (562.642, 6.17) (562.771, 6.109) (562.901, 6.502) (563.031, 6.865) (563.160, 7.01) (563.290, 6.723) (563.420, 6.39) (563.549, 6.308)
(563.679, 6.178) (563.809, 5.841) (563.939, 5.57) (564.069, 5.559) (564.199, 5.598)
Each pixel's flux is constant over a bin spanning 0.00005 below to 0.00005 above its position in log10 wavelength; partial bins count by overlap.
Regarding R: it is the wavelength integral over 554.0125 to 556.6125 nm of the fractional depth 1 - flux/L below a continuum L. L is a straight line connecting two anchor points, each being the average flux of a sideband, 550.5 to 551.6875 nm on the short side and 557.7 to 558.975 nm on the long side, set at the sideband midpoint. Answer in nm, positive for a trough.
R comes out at 0.01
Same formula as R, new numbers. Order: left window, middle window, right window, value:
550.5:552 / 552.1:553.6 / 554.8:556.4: -0.02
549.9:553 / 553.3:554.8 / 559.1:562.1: -0.12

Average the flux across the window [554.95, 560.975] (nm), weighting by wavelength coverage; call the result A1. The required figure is 6.46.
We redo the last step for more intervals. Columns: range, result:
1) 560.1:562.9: 6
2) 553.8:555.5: 6.65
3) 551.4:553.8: 6.64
